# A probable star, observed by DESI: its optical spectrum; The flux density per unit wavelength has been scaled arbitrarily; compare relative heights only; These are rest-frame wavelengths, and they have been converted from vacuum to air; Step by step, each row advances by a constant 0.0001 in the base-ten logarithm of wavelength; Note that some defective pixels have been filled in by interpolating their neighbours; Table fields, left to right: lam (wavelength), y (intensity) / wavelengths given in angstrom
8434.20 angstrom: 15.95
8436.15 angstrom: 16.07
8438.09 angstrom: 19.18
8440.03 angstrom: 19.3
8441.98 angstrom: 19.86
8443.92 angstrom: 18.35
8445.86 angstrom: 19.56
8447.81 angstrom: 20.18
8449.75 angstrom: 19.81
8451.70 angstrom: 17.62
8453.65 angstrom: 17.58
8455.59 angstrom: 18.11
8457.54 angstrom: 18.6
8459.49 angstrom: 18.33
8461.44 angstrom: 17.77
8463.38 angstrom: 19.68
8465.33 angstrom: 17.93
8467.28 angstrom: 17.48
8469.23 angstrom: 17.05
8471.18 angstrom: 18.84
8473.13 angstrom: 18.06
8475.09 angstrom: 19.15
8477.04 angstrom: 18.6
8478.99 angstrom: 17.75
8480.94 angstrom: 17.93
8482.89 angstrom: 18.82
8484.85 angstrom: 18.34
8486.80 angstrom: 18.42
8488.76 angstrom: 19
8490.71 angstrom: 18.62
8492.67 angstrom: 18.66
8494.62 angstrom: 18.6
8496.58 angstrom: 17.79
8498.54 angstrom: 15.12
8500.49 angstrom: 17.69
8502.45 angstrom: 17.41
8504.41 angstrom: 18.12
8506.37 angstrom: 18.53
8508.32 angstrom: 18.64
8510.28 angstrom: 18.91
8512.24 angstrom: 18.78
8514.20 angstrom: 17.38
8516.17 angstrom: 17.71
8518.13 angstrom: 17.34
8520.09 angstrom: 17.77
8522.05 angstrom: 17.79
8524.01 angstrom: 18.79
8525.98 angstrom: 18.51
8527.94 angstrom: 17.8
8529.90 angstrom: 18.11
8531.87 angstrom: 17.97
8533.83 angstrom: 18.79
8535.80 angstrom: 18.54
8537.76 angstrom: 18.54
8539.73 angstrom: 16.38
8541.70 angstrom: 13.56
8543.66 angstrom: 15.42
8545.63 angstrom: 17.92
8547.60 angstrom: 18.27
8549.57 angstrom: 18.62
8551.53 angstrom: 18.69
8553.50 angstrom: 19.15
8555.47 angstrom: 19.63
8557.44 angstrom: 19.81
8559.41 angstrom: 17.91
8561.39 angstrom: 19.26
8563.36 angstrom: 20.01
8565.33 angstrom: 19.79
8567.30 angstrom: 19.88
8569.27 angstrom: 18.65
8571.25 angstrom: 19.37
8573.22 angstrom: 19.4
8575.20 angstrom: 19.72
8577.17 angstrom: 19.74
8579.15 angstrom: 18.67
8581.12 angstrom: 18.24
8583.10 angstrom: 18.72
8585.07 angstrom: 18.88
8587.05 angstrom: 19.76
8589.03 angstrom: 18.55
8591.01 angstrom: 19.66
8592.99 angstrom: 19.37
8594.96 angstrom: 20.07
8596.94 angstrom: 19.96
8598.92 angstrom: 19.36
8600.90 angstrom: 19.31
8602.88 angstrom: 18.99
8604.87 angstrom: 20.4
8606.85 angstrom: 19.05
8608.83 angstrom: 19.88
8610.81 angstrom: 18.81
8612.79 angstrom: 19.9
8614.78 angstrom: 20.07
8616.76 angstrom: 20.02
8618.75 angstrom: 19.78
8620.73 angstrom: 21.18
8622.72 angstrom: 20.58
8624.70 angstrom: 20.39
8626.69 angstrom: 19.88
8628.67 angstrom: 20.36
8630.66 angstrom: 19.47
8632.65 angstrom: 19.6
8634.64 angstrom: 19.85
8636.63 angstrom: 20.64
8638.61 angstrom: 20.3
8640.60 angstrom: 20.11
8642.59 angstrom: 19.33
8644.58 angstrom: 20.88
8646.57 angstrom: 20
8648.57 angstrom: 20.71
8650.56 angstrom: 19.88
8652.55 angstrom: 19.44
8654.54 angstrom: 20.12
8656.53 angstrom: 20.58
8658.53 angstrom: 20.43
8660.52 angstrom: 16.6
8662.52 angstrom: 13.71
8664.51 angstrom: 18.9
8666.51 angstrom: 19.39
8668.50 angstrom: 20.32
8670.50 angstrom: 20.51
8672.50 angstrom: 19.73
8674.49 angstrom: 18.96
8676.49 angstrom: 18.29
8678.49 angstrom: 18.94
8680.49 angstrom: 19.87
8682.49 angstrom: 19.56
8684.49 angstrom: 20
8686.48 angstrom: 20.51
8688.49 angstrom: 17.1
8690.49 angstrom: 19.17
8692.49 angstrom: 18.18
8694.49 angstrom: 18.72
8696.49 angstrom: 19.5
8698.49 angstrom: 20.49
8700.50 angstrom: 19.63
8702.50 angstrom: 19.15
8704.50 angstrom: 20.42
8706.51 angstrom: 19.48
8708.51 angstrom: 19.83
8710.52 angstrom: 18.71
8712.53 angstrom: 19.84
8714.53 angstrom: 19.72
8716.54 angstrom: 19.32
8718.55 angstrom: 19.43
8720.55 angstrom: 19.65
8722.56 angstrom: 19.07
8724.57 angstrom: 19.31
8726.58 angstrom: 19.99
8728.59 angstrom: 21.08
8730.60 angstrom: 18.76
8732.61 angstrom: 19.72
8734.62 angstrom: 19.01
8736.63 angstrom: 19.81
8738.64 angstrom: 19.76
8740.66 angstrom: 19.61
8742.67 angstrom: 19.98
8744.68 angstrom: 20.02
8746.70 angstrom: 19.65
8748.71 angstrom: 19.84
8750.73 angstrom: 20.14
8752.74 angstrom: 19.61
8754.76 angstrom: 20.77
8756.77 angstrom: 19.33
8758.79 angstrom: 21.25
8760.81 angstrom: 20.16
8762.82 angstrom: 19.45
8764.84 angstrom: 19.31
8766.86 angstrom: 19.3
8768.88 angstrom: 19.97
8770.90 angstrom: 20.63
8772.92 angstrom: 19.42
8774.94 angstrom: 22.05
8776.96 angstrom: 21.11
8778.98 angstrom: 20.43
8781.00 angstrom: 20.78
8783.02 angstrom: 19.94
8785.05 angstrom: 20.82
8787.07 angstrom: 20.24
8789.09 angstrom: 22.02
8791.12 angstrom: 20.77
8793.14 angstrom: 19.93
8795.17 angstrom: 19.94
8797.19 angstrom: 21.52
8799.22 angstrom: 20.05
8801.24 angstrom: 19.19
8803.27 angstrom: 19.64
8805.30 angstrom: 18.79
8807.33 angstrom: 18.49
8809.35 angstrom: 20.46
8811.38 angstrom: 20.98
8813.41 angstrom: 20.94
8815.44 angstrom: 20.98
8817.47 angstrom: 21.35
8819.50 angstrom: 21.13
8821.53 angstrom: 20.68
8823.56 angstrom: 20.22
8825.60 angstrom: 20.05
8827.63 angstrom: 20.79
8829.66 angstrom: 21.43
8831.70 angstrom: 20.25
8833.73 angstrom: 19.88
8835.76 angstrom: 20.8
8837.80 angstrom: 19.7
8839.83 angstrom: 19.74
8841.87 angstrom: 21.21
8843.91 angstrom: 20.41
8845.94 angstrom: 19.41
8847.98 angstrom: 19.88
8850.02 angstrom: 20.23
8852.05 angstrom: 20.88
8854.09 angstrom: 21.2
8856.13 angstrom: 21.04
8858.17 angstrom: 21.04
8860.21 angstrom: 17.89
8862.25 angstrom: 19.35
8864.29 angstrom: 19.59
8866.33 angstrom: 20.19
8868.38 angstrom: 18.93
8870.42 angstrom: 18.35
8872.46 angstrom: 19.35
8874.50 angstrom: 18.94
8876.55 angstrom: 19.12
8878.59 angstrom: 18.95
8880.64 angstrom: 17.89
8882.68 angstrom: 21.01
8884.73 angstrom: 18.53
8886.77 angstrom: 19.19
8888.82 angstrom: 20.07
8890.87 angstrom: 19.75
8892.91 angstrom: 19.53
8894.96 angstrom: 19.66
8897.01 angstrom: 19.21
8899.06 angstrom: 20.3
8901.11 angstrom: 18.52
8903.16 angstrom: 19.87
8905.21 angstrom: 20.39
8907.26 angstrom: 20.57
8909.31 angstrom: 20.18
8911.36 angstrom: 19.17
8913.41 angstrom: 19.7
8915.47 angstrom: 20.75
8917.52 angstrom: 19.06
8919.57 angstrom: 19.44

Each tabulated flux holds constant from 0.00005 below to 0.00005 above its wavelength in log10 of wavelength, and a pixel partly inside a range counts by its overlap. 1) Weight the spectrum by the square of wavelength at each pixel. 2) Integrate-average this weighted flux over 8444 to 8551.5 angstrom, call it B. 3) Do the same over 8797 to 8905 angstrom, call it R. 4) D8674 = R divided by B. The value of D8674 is 1.19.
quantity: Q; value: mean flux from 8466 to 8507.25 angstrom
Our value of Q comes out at 18.1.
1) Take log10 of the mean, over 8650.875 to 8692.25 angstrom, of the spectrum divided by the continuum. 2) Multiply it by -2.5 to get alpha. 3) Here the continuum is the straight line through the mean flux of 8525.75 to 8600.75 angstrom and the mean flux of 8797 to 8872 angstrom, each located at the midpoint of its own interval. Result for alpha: 0.01 mag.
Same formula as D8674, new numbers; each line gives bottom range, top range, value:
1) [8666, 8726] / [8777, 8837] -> 1.08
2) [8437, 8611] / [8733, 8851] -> 1.16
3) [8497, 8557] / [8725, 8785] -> 1.18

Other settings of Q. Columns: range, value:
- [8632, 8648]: 20.1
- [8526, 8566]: 18.2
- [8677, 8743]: 19.5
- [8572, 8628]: 19.6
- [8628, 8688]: 19.5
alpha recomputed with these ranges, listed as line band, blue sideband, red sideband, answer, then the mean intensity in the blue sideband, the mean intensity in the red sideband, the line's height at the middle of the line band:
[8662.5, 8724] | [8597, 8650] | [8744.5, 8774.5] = 0.04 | 20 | 20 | 20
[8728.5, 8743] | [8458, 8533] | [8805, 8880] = -0.01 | 18.1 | 20.1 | 19.5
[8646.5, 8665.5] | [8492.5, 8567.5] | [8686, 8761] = 0.01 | 18.1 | 19.6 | 19.1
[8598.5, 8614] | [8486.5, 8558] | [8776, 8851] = -0.04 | 18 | 20.4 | 18.7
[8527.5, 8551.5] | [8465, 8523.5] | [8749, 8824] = 0.05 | 18.1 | 20.3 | 18.4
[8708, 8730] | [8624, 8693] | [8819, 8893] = 0.00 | 19.5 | 19.9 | 19.6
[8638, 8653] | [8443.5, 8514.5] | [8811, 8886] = -0.06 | 18.3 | 20.1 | 19.1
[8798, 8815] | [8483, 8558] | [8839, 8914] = -0.03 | 18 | 19.7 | 19.4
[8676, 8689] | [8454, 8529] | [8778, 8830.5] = 0.01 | 18.1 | 20.4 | 19.5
